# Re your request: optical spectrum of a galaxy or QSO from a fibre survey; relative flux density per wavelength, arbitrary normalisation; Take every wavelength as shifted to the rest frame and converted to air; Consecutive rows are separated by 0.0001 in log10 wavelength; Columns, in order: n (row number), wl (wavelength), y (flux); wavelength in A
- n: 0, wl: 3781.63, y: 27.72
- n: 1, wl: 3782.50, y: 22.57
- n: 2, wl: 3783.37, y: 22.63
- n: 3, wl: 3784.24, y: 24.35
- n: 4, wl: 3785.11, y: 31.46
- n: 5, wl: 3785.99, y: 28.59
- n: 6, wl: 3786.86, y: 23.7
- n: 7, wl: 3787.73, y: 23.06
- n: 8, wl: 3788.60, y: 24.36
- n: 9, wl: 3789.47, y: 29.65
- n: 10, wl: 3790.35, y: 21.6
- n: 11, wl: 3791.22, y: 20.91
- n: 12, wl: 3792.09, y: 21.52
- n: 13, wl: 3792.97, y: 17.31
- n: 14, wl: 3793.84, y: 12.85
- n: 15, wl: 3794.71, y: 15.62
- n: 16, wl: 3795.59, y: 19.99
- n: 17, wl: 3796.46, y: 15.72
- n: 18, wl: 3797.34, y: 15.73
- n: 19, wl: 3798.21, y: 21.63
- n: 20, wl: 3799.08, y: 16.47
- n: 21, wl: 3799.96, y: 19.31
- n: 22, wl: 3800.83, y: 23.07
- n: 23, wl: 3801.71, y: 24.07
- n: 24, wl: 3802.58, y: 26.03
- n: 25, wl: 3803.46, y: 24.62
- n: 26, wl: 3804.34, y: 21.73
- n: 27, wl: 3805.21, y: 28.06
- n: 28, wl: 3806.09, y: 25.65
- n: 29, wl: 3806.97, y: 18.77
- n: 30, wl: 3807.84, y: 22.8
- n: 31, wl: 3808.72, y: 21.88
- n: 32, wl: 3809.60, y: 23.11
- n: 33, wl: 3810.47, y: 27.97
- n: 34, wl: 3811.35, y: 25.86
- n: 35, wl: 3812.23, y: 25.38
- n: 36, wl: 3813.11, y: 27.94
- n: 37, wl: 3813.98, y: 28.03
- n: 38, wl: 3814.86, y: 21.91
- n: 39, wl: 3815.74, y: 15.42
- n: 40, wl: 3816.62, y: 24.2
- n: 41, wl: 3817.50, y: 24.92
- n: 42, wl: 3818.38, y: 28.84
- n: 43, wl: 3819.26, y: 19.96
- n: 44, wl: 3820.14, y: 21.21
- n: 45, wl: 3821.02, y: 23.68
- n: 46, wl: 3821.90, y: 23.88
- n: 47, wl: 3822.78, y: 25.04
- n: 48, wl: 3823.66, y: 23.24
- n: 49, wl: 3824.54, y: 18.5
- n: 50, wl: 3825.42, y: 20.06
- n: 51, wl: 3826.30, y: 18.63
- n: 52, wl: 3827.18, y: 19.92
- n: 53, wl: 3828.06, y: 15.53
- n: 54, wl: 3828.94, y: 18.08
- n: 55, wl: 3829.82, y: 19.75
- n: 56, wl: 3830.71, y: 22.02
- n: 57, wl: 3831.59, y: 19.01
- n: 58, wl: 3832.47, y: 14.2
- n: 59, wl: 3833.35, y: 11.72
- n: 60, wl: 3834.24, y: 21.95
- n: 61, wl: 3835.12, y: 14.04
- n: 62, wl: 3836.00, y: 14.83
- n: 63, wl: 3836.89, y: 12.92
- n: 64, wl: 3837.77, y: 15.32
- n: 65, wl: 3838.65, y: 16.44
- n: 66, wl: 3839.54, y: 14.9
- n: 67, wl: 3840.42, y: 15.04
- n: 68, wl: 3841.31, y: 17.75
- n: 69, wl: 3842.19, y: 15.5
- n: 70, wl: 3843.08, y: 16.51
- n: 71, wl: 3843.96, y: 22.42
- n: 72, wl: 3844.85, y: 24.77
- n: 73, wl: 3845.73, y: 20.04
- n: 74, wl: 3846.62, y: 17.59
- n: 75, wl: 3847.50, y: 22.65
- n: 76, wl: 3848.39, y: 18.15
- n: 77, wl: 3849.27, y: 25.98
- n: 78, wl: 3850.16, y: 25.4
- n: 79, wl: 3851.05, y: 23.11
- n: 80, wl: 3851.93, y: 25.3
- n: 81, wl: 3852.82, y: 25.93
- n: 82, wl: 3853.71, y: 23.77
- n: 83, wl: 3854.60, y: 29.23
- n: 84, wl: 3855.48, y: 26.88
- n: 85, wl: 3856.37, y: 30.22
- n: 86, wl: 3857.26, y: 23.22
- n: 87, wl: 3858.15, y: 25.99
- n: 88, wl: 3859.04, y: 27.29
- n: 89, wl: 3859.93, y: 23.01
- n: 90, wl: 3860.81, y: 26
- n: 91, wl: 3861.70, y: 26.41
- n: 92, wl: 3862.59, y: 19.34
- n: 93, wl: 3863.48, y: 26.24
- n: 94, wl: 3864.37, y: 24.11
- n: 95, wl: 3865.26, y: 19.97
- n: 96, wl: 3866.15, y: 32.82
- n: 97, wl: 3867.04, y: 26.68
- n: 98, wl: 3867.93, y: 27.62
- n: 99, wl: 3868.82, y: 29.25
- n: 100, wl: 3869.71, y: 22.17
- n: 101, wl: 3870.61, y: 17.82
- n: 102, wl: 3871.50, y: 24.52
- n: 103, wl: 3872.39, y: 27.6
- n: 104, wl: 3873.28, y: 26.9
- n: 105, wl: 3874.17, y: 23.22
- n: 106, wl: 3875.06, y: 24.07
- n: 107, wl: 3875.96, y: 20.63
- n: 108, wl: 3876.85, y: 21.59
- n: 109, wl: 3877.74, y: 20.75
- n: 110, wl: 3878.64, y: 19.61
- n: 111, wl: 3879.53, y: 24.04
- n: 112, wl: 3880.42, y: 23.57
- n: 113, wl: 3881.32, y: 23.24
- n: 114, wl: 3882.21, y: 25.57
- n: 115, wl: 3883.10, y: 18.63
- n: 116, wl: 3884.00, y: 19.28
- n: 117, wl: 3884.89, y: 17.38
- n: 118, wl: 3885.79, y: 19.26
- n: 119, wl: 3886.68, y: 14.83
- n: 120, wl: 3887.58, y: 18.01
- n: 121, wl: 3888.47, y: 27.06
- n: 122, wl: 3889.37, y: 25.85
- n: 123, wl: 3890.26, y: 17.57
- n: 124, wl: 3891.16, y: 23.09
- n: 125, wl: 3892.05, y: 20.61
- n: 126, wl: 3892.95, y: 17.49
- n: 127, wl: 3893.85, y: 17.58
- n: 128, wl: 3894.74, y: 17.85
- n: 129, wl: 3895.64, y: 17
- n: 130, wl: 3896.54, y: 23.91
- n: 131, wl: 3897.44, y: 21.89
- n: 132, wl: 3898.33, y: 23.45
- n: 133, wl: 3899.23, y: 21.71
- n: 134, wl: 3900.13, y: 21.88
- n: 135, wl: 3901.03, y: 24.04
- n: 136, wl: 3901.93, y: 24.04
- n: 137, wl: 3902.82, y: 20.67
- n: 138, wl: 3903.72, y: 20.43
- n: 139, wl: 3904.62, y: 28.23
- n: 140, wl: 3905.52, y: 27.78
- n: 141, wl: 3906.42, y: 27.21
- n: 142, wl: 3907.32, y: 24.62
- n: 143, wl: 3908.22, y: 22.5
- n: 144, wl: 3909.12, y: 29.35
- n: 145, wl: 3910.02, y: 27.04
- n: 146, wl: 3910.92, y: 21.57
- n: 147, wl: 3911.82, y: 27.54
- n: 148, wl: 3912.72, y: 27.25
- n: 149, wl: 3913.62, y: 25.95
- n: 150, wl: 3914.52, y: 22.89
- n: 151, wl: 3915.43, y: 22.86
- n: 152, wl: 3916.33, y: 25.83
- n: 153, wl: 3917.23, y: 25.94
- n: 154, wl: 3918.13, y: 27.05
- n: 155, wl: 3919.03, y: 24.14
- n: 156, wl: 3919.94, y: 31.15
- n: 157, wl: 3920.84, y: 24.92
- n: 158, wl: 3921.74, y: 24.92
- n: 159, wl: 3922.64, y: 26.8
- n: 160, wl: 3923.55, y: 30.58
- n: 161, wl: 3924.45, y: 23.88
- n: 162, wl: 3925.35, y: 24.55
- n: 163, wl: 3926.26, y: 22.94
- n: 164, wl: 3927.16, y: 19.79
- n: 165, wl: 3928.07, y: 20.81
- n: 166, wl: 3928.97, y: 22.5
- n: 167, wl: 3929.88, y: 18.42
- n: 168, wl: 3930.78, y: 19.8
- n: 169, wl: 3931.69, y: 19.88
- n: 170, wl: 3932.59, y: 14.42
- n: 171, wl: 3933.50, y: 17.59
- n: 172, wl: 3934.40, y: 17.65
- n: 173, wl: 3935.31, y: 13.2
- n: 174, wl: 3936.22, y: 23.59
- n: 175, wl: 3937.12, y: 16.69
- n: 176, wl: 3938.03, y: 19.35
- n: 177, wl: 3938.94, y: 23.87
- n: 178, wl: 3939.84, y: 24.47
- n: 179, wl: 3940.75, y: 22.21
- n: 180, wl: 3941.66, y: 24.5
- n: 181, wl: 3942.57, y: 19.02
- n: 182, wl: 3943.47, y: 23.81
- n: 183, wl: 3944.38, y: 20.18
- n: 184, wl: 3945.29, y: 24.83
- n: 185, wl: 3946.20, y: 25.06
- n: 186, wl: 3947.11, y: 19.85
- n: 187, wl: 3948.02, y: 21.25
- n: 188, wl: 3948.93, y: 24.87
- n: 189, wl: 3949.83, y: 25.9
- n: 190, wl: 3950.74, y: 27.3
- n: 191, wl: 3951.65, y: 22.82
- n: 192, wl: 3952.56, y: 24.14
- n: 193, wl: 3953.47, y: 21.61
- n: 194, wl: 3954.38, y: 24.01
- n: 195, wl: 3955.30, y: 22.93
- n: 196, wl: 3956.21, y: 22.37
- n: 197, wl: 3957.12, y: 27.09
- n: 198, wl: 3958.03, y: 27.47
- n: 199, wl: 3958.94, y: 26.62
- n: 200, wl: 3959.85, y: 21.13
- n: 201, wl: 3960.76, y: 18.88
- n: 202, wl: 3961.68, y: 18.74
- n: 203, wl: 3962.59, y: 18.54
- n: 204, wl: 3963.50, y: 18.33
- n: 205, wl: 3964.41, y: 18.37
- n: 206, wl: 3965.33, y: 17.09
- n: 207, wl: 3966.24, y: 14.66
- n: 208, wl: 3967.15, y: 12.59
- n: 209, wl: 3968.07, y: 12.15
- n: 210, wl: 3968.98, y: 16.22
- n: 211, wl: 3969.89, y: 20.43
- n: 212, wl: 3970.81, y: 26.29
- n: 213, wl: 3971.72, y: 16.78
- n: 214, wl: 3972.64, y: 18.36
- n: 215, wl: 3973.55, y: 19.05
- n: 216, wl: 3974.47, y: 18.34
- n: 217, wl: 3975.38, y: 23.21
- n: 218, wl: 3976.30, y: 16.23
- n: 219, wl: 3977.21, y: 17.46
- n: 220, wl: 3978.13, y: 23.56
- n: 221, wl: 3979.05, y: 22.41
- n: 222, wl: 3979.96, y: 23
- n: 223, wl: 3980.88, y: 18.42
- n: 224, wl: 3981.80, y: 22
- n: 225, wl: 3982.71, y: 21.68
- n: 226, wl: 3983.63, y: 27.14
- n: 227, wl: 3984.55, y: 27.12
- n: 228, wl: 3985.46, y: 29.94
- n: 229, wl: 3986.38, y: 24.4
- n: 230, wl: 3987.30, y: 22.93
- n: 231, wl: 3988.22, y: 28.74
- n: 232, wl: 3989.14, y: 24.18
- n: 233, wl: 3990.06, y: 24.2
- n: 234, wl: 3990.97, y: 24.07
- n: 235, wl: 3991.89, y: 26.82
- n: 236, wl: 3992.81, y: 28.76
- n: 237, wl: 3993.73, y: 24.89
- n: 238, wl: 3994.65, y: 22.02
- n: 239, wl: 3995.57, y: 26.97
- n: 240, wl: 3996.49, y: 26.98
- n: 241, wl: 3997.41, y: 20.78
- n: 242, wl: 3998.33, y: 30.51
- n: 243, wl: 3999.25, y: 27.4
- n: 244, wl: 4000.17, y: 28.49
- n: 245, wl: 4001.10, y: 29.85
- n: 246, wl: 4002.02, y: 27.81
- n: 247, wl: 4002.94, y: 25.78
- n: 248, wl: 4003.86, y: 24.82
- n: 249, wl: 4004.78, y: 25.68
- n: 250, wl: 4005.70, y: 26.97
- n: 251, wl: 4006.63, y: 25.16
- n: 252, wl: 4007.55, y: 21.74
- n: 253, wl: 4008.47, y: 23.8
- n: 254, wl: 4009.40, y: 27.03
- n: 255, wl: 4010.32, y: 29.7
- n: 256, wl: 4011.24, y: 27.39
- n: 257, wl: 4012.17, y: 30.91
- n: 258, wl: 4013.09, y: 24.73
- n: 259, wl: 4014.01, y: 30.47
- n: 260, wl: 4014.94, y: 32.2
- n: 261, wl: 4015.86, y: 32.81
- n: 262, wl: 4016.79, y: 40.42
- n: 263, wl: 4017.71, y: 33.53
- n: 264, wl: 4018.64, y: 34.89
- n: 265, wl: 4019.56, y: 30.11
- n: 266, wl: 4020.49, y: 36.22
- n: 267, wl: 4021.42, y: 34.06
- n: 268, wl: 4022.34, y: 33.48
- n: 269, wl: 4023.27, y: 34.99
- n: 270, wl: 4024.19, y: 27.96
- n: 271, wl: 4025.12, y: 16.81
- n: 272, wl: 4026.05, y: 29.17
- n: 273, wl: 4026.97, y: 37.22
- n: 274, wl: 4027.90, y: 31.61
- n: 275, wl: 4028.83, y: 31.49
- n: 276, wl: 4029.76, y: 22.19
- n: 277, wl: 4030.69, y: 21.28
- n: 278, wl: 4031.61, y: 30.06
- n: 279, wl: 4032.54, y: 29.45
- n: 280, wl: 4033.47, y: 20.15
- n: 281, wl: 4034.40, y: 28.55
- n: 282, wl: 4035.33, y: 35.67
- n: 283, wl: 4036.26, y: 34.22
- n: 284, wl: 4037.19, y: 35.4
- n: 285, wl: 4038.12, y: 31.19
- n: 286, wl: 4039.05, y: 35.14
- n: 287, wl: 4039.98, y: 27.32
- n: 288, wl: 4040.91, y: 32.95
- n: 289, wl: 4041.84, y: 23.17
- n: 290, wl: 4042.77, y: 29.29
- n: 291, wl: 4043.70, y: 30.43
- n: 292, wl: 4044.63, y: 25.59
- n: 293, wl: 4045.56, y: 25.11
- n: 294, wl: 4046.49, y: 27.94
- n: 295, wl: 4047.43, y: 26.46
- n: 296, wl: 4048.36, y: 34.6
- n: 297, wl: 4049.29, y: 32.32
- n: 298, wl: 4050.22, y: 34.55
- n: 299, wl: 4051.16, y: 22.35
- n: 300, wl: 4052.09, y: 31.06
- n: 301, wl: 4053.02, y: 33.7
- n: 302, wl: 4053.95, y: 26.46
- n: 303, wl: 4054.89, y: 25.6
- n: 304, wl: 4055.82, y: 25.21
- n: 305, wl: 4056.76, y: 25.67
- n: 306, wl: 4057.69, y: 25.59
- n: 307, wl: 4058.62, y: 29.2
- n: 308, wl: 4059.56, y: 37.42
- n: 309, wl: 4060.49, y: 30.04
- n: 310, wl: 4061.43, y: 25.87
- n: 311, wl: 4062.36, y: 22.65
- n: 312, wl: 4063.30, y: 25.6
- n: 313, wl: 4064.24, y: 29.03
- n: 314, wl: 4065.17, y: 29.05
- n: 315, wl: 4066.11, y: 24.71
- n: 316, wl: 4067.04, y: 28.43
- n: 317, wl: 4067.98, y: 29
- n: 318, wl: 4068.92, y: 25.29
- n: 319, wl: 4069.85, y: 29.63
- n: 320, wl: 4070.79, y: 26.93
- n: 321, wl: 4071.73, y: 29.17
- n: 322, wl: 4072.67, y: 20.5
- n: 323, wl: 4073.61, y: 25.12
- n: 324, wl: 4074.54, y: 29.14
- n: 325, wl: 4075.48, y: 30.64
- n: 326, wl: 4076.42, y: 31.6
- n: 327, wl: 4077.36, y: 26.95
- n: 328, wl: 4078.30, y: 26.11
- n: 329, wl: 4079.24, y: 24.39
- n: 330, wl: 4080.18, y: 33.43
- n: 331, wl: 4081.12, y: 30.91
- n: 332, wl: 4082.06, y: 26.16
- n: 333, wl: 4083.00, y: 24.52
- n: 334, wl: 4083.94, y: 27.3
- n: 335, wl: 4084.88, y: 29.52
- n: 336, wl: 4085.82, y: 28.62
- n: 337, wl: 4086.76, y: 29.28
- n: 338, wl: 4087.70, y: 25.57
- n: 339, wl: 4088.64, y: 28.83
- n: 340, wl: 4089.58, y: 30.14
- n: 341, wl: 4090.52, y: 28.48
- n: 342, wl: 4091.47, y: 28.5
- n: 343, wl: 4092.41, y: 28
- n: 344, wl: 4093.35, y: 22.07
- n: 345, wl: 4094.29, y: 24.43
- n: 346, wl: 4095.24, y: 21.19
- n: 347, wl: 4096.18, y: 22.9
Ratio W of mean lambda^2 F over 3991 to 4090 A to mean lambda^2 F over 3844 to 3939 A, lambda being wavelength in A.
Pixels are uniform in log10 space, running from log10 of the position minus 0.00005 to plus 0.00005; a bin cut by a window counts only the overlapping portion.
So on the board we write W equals 1.33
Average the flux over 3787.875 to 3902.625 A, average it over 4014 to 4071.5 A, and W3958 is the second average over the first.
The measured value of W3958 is 1.4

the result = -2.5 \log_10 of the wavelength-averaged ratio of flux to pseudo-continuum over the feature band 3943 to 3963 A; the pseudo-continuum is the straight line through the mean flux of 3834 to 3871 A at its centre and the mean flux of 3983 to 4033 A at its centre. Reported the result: 0.13 mag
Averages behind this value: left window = 22.3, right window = 28.1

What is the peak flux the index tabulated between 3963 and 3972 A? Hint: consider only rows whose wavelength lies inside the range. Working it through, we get 26.29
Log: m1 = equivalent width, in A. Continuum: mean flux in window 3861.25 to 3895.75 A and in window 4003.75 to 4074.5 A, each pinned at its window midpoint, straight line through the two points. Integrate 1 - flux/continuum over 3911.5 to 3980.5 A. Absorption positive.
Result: 8.7 A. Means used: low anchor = 22.3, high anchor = 28.9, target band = 21.8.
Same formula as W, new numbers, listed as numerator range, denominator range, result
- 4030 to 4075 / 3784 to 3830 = 1.44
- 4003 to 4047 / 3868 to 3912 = 1.39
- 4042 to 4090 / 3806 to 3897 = 1.43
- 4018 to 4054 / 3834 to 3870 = 1.47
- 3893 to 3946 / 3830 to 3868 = 1.10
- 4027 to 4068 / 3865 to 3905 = 1.40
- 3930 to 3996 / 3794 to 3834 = 1.09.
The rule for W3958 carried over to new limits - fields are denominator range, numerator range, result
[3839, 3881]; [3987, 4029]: 1.22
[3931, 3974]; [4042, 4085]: 1.35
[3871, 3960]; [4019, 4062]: 1.29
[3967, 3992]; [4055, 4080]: 1.26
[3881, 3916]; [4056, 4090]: 1.24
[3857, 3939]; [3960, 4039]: 1.12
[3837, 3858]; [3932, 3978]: 0.96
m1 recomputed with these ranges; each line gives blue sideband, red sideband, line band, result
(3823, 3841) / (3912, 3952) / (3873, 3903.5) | -1.28 A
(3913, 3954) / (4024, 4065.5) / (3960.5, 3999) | 5.35 A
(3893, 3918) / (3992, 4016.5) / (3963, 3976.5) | 4.18 A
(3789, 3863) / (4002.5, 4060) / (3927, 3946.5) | 3.94 A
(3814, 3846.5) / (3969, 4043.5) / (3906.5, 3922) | -1.83 A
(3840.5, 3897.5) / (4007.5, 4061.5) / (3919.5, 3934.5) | 1.54 A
